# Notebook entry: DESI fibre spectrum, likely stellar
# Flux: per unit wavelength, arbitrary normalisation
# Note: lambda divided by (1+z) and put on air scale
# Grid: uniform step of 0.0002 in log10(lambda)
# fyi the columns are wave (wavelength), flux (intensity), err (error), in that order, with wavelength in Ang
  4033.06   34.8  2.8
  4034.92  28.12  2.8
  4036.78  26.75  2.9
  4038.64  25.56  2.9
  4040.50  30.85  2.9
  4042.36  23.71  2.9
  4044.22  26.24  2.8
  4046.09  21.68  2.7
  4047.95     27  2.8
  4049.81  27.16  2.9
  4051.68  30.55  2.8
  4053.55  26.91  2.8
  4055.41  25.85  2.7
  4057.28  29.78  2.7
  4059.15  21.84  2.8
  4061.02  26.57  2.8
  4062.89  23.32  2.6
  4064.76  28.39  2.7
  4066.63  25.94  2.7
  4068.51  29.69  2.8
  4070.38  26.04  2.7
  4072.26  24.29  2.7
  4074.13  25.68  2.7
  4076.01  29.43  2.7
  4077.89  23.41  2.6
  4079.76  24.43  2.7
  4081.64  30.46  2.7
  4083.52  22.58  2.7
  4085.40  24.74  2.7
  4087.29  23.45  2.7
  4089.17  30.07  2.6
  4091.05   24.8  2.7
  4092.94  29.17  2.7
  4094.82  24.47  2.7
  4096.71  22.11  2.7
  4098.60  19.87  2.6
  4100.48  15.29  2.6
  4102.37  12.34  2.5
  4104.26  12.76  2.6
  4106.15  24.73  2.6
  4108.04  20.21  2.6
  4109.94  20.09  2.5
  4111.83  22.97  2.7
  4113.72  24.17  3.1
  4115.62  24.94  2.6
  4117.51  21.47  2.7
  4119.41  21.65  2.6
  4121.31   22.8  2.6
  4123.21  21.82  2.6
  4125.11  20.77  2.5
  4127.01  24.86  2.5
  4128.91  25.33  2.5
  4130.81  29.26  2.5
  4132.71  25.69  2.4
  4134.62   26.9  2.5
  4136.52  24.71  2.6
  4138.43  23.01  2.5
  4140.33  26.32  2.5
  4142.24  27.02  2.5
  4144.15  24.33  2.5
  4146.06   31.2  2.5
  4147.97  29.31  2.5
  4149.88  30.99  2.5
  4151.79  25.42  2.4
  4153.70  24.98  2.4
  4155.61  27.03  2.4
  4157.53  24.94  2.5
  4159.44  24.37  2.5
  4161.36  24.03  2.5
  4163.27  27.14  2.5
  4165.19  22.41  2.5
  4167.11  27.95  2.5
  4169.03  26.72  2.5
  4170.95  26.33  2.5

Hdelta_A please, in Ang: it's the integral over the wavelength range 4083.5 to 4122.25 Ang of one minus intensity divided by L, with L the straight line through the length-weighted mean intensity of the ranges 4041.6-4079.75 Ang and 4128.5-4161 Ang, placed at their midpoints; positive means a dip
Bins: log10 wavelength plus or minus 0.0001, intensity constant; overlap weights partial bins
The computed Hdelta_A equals 6.2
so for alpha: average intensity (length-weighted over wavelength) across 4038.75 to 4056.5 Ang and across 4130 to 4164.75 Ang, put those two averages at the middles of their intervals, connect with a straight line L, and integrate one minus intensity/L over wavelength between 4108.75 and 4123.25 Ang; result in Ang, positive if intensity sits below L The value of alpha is 2.2 Ang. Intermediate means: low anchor 26.6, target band 22.5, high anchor 26.4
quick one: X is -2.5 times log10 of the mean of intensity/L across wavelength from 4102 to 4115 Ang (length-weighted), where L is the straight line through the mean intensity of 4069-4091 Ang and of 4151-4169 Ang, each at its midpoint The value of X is 0.27 mag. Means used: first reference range 25.9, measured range 20.1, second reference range 25.4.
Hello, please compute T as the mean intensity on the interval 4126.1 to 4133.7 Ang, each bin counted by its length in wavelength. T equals 26.3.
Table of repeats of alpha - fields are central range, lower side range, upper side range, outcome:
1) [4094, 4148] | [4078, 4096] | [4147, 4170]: 6.3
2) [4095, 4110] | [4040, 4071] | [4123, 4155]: 4.4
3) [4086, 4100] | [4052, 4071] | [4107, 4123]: -0.3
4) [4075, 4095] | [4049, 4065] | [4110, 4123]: -1.1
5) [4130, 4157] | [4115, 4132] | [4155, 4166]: -2.7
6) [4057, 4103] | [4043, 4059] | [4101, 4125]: -1.6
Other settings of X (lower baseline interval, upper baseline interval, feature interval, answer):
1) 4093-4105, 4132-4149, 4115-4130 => 0.01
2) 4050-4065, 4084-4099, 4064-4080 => -0.02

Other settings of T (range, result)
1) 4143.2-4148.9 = 28.3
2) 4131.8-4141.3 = 25.3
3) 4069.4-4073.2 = 25.3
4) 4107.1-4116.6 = 22.5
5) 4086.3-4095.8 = 26.4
